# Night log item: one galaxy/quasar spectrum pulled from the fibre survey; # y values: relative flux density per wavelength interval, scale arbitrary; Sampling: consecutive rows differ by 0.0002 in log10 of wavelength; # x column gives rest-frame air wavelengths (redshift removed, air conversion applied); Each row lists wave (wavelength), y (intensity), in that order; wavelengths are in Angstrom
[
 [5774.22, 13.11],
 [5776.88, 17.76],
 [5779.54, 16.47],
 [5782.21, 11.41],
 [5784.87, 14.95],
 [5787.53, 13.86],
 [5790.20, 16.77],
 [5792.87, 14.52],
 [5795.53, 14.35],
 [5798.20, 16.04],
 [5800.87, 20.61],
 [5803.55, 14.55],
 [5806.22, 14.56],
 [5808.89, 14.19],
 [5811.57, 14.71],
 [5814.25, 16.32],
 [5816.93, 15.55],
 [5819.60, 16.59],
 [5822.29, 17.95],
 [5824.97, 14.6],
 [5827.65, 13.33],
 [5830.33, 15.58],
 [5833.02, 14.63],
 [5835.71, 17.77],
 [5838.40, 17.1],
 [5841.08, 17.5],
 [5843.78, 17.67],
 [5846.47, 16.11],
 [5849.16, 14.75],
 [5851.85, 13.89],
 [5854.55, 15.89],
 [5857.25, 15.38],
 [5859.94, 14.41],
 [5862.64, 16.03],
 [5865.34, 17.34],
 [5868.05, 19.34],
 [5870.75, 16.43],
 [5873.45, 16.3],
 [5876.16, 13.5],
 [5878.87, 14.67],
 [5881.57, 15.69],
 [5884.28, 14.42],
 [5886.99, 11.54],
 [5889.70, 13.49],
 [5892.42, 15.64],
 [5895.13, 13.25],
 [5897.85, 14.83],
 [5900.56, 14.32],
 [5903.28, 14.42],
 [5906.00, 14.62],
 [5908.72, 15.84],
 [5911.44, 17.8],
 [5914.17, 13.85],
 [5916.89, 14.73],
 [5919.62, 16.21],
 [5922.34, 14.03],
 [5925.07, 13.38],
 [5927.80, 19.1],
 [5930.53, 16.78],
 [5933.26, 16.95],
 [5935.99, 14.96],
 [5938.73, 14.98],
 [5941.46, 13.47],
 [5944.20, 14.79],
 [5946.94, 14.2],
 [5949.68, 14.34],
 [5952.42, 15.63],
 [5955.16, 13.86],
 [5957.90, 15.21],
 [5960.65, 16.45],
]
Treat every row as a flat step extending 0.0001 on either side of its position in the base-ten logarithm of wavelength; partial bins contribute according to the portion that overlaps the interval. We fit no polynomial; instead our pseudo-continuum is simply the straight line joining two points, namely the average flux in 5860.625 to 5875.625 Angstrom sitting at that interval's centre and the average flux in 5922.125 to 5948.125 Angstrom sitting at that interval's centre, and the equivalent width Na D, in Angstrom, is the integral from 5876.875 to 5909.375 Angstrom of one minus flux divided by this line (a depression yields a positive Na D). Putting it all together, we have 3.8 Angstrom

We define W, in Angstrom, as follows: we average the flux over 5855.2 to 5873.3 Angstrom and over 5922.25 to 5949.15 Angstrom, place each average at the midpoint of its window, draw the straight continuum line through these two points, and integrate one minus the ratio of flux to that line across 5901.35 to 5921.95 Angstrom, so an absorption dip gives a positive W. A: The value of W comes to 0.6 Angstrom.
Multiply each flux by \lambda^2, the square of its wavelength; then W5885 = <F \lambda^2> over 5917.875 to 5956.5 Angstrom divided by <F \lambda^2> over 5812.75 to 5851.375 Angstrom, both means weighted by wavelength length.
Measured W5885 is 0.98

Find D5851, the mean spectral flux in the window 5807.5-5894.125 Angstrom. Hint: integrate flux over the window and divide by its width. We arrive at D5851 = 15.6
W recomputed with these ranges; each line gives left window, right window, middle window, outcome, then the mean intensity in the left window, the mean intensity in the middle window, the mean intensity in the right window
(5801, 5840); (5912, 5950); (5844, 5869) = -0.6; 15.7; 15.9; 15.2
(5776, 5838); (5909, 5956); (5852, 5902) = 0.9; 15.5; 15.1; 15.3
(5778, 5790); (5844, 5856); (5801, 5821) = -0.9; 14.5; 15.5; 15.4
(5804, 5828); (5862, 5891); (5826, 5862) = -0.8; 15.4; 15.7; 15.3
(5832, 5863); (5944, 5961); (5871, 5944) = 1.6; 15.9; 15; 14.8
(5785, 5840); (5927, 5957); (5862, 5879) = -0.9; 15.7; 16.3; 15.3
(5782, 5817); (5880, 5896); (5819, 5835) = -0.6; 15.3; 15.5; 14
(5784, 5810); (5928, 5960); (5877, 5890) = 1.1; 15.5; 14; 15.2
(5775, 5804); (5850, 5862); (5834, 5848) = -1.9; 15.6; 17.1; 15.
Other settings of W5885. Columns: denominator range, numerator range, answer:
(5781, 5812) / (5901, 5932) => 1.07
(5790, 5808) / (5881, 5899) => 0.92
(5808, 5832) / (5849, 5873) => 1.05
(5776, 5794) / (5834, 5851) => 1.13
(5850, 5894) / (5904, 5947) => 1.03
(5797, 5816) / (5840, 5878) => 1.03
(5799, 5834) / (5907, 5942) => 1.03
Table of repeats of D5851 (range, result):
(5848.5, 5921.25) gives 15.1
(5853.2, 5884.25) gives 15.8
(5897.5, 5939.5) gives 15.4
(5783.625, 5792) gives 15.2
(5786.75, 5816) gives 15.5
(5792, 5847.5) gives 15.9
